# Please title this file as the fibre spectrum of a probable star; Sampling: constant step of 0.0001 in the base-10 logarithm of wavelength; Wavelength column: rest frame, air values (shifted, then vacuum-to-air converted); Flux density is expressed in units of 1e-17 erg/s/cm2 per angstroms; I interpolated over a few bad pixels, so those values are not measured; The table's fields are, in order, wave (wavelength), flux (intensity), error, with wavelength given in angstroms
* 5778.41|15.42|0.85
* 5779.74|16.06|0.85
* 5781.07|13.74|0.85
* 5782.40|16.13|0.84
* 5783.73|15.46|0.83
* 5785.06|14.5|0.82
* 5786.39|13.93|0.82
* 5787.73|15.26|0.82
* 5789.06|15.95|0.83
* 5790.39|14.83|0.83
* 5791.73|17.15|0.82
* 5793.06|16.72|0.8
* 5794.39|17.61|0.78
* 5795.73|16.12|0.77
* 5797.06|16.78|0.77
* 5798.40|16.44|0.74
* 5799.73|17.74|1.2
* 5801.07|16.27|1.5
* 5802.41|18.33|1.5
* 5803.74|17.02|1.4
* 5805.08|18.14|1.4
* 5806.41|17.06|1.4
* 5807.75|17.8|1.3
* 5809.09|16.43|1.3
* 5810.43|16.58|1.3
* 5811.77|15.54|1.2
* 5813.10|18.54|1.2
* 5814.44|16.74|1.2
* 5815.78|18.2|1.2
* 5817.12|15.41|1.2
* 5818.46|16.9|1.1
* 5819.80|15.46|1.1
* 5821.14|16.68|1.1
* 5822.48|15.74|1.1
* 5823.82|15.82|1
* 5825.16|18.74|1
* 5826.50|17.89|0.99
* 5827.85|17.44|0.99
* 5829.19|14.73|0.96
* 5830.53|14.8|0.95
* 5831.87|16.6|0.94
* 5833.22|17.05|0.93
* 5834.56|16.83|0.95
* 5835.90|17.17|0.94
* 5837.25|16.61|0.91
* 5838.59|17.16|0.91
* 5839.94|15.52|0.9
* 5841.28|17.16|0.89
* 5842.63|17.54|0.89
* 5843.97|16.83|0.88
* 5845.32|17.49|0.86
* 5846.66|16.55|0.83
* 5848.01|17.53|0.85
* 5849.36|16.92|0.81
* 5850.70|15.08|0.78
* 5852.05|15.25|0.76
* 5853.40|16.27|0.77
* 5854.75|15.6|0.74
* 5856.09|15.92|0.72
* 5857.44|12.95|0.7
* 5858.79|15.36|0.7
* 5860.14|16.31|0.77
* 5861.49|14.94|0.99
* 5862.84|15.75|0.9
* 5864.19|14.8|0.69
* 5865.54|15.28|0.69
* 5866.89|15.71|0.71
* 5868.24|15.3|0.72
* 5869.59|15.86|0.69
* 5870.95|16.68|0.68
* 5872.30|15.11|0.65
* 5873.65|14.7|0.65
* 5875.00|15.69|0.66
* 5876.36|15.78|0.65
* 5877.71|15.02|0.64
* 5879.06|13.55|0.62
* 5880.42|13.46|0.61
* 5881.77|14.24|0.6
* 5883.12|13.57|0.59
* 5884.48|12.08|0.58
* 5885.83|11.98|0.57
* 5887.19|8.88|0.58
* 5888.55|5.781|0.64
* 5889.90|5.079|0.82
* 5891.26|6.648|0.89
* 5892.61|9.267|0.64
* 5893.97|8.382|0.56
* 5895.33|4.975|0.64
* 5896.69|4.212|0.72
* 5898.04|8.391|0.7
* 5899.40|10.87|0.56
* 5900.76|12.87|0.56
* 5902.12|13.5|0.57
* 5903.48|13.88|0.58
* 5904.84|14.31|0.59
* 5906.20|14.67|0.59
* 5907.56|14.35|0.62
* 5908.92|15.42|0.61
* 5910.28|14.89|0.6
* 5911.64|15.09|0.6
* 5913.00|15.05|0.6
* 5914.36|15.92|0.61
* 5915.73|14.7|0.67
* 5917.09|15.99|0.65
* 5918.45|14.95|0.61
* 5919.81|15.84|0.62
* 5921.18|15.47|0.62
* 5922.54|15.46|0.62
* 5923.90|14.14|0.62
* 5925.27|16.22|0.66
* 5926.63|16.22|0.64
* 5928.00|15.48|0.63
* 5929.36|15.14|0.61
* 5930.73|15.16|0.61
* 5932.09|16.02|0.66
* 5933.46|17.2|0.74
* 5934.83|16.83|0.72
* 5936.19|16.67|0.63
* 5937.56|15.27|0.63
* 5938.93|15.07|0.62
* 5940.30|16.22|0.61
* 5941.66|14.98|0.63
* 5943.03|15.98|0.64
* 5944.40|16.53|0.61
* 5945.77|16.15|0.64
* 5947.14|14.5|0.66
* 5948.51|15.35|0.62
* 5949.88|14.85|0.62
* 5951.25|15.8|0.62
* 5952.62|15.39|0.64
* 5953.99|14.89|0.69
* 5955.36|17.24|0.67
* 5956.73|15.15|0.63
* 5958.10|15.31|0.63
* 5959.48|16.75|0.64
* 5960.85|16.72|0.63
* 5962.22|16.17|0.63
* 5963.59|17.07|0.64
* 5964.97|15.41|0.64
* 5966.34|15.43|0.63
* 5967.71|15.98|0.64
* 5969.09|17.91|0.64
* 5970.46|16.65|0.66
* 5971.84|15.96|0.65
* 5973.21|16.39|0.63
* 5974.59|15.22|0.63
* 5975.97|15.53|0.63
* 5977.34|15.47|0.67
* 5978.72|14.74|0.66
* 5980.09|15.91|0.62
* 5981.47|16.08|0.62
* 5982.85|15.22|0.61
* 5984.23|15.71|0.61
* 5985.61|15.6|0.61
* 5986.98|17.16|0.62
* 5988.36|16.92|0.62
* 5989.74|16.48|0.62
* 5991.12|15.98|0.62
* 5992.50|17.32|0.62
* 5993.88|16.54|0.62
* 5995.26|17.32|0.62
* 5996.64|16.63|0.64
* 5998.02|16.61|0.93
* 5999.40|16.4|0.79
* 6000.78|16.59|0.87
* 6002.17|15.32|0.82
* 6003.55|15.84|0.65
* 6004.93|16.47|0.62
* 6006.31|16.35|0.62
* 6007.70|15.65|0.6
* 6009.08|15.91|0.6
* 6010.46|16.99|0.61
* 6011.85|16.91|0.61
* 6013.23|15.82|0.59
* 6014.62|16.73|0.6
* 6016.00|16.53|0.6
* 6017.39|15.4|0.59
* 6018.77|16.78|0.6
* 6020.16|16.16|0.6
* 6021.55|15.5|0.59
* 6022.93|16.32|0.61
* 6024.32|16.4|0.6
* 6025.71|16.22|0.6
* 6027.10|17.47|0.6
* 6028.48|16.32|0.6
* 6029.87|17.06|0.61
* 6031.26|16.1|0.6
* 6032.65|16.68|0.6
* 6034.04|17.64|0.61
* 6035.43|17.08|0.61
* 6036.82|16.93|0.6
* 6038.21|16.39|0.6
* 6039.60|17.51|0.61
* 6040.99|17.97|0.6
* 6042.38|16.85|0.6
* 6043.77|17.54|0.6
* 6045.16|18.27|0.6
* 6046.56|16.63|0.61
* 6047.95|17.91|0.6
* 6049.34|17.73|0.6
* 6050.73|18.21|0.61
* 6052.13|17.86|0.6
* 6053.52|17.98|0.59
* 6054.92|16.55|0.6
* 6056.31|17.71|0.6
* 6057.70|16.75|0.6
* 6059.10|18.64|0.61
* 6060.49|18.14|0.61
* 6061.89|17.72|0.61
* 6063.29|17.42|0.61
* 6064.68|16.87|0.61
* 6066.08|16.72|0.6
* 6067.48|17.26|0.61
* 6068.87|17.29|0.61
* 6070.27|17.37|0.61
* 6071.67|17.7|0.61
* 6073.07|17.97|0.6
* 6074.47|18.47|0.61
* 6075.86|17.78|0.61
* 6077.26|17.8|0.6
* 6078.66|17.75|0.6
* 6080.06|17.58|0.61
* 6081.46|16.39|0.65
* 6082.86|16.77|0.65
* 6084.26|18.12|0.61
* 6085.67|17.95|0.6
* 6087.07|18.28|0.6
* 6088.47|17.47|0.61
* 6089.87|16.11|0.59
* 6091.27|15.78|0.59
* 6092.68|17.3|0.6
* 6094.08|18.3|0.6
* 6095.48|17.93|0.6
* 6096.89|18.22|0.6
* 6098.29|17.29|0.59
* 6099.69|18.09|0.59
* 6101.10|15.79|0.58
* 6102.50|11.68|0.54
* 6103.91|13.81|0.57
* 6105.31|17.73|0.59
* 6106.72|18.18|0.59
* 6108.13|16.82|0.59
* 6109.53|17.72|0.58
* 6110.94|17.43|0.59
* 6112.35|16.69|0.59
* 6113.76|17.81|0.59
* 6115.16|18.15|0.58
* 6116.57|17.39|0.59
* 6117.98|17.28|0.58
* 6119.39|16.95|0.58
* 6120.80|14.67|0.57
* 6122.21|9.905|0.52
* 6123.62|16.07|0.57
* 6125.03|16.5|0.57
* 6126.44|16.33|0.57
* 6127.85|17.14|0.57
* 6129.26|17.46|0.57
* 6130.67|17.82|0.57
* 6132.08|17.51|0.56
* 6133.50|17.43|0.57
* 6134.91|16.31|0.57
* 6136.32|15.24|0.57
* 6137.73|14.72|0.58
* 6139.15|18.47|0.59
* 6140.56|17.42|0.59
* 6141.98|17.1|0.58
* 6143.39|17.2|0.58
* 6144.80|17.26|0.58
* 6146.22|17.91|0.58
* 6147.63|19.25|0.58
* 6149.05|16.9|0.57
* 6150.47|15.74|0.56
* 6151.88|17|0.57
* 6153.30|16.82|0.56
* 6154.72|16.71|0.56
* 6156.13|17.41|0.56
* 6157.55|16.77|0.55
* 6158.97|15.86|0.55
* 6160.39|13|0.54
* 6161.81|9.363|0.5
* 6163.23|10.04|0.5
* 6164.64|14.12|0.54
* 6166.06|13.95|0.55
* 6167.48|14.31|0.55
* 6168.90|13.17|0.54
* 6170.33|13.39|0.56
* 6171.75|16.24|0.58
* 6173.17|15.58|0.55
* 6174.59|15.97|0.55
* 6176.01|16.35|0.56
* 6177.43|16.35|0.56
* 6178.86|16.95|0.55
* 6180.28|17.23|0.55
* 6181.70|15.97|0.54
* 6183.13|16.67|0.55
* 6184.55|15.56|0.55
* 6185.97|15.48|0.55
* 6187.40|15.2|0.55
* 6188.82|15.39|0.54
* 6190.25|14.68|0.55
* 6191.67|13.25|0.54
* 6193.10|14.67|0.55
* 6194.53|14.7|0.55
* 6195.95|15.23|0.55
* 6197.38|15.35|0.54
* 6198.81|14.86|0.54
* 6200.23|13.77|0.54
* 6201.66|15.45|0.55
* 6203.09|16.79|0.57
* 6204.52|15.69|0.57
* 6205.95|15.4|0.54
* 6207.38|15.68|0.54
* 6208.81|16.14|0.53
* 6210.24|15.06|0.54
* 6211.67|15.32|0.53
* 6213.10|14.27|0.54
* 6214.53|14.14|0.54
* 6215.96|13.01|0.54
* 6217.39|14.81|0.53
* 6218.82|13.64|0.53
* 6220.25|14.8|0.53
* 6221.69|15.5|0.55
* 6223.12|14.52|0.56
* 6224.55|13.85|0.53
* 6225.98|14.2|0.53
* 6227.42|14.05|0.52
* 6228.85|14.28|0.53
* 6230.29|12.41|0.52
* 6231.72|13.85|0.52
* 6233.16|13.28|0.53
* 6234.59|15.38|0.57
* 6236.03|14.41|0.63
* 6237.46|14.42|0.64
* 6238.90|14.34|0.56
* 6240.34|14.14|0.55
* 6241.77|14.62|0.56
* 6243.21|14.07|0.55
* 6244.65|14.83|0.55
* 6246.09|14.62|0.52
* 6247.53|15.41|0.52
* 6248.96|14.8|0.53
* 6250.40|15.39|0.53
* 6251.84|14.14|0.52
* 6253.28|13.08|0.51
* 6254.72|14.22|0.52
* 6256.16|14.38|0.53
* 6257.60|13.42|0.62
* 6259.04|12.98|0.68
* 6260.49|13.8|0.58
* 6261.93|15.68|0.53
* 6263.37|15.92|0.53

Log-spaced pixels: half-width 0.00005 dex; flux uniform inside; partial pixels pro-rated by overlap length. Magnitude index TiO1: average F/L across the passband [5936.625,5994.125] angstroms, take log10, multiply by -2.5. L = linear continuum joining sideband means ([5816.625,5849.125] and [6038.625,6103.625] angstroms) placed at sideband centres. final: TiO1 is 0.07 mag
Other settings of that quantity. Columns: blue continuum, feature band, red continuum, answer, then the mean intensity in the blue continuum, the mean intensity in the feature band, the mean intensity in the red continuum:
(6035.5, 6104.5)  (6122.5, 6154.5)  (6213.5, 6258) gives -0.056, 17.3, 16.9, 14.3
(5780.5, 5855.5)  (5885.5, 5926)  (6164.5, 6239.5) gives 0.298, 16.5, 12.3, 14.9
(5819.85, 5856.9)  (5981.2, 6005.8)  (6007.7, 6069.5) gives 0.036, 16.5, 16.4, 17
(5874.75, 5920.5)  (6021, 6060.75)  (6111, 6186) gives -0.189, 12.3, 17.2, 16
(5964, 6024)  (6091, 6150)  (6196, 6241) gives -0.101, 16.2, 16.8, 14.6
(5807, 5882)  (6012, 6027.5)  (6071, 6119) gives 0.038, 16.1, 16.3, 17.2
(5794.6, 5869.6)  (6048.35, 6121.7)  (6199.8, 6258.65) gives -0.135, 16.5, 17.2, 14.5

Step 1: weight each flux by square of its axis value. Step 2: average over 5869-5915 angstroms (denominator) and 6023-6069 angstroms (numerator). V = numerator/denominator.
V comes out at 1.47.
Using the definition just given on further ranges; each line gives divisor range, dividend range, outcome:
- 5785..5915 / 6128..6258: 1.14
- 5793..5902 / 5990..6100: 1.22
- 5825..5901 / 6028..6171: 1.28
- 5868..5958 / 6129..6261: 1.19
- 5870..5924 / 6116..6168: 1.36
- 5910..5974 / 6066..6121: 1.14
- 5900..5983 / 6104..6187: 1.11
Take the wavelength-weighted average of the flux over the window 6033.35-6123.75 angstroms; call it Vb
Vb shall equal 17.1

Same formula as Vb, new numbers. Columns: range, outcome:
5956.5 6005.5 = 16.2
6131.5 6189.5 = 15.8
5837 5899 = 13.7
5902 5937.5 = 15.4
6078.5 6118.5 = 17.1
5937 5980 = 15.8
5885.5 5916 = 11.2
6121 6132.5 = 16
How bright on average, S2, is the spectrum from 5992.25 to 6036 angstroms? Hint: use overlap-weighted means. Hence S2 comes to 16.5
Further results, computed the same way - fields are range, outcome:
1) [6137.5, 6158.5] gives 17.1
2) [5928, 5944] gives 15.9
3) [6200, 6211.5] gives 15.6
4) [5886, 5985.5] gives 14.4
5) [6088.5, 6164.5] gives 16.4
